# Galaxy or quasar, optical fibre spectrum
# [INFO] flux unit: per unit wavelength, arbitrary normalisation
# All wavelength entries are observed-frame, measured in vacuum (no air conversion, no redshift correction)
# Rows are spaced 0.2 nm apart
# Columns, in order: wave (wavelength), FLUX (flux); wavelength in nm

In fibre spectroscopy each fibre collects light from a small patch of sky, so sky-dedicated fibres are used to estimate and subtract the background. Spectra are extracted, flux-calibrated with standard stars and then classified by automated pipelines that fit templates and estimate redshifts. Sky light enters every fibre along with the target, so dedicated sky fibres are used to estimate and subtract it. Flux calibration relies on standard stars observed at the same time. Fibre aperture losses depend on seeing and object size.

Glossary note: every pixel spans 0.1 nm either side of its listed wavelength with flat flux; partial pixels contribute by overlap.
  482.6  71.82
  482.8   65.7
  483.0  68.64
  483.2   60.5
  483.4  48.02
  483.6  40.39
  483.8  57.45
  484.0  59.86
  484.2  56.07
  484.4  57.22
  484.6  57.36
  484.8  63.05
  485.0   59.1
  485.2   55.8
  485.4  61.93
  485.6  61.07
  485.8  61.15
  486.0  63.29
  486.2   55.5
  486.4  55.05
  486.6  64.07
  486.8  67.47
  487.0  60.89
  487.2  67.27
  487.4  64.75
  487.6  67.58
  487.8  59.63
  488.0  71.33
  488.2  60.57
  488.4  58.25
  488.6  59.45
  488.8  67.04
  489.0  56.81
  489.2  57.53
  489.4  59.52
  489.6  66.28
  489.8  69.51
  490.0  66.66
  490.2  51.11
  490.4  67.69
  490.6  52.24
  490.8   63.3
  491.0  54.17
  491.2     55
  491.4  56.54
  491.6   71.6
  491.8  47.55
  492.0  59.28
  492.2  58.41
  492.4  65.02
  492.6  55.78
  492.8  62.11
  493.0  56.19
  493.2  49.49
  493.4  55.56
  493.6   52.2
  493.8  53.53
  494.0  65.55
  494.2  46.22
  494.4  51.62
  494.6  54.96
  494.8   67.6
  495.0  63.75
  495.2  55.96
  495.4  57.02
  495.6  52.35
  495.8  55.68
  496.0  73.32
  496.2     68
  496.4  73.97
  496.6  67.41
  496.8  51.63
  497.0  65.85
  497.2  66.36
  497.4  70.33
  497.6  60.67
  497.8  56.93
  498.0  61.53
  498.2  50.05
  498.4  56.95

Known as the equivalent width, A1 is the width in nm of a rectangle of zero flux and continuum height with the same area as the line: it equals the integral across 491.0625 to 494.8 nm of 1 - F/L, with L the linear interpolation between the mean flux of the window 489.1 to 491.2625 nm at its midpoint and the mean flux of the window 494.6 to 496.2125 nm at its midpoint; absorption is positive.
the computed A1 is 0.24 nm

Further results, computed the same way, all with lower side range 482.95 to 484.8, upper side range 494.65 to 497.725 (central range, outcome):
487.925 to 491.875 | -0.07 nm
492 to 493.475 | 0.08 nm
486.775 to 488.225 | -0.17 nm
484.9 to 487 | -0.11 nm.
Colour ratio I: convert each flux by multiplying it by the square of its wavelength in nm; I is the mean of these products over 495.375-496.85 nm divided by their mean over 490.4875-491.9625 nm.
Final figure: 1.12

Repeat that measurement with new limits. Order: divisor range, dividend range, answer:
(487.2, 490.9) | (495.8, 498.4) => 1.05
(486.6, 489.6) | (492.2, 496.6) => 0.96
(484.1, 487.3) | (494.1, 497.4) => 1.05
